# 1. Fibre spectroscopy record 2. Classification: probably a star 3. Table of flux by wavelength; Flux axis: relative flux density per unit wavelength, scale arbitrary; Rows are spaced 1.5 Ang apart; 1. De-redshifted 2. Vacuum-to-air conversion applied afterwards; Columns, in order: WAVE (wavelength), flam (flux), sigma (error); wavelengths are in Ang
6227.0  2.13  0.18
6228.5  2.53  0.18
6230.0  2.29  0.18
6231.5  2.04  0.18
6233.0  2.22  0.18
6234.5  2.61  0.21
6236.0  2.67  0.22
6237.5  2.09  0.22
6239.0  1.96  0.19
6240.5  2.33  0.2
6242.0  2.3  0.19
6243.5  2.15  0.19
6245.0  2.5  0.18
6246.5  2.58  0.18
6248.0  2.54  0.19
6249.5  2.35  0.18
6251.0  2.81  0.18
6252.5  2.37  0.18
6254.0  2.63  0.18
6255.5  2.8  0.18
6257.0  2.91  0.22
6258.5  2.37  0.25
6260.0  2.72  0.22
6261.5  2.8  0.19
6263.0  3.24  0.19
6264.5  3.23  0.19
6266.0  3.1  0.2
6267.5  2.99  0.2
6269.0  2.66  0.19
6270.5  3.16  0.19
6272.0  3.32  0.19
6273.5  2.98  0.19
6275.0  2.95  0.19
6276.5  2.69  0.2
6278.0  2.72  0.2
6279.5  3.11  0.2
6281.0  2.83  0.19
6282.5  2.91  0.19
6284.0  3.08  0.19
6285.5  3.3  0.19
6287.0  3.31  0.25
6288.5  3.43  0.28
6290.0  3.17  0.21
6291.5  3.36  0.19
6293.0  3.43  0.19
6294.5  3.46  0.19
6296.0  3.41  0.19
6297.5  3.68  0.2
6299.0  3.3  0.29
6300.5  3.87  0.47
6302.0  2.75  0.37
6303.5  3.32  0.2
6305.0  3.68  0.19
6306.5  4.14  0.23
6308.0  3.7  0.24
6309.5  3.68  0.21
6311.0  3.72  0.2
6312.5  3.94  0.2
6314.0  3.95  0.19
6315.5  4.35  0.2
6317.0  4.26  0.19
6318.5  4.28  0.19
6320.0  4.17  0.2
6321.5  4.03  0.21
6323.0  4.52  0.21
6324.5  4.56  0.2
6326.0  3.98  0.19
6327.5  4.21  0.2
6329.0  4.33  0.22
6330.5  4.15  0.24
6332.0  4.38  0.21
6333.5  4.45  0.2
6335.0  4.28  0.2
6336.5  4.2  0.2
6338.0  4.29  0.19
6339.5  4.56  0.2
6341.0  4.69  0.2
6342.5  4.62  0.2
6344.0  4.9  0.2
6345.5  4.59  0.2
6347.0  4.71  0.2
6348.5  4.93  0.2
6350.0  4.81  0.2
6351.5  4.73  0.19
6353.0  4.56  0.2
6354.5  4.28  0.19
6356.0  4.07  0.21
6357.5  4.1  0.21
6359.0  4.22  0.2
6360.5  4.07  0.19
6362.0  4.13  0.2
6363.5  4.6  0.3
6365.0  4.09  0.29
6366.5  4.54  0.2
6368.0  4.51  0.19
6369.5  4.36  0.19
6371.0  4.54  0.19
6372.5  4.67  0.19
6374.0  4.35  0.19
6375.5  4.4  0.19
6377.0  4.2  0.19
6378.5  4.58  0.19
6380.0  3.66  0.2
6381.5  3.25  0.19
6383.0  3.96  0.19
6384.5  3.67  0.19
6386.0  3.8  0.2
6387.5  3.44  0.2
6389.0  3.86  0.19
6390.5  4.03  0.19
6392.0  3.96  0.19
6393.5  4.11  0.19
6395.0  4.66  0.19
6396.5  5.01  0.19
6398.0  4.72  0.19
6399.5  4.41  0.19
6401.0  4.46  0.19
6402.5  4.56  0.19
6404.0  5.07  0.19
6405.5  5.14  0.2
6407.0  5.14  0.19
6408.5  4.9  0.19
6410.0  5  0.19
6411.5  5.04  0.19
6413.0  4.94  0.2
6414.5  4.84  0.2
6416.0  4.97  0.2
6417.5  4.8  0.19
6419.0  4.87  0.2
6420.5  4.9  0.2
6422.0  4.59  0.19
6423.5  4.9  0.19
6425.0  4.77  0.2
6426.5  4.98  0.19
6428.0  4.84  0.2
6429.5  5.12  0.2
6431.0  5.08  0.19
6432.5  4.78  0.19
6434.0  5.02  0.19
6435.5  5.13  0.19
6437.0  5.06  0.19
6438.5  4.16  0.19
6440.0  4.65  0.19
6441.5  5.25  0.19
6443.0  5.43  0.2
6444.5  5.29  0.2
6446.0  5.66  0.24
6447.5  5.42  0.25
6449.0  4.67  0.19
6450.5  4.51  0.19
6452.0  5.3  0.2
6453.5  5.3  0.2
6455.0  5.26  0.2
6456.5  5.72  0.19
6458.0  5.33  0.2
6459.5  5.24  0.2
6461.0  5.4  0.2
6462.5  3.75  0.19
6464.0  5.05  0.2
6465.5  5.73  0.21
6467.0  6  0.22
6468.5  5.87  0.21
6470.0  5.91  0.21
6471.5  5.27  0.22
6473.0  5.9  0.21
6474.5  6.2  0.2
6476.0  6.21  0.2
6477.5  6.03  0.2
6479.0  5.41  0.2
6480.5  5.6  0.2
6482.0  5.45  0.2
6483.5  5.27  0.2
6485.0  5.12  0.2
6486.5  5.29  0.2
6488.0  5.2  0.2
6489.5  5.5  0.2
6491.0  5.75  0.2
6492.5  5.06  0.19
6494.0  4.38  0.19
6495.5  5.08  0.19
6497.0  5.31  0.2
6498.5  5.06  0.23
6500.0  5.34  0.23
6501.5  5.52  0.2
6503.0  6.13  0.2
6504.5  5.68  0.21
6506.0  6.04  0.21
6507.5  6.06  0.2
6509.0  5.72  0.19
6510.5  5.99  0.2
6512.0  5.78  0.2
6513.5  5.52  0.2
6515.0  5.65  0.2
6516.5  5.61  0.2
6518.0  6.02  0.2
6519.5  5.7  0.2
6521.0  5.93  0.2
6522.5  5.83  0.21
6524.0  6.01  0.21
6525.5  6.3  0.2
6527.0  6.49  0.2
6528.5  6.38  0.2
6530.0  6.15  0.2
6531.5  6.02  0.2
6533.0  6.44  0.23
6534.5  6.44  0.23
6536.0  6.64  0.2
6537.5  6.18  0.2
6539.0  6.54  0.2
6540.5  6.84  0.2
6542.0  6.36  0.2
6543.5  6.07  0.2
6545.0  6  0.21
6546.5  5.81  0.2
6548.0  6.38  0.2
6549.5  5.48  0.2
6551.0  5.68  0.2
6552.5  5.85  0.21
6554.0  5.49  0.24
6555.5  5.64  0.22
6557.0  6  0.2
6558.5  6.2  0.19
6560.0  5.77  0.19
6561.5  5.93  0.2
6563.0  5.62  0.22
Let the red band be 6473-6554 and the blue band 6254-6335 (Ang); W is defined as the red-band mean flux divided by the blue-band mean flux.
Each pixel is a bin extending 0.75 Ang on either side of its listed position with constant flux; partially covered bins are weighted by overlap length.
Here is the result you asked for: 1.7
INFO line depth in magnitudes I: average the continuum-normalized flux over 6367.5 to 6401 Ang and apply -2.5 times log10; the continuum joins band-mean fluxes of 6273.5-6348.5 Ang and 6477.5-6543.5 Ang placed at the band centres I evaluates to 0.09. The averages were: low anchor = 3.83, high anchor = 5.79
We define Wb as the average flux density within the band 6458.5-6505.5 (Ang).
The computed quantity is 5.44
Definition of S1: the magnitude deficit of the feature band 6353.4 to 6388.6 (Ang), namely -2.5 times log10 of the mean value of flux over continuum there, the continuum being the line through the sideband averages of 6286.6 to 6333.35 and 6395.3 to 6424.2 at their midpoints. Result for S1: 0.075 mag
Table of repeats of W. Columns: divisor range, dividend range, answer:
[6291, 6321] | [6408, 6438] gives 1.32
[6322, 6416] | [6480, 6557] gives 1.31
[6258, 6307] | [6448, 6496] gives 1.70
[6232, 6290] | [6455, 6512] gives 2.00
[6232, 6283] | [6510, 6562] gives 2.24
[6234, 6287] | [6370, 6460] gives 1.72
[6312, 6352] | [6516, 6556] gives 1.38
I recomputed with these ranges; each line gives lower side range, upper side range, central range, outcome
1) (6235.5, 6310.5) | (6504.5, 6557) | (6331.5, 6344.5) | -0.19 mag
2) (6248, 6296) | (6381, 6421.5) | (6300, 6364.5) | -0.15 mag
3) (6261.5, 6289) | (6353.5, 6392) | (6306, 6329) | -0.17 mag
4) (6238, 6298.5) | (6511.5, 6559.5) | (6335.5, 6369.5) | -0.15 mag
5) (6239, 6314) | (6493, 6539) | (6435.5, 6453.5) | -0.01 mag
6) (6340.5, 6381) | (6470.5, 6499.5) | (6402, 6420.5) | -0.02 mag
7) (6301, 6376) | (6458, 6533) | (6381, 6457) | 0.05 mag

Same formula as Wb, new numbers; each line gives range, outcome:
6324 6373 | 4.43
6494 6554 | 5.92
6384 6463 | 4.82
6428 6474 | 5.21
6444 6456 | 5.19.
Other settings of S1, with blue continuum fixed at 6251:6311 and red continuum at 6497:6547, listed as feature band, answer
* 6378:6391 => 0.16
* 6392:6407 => -0.03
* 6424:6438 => -0.01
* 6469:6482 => -0.07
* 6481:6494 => 0.06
